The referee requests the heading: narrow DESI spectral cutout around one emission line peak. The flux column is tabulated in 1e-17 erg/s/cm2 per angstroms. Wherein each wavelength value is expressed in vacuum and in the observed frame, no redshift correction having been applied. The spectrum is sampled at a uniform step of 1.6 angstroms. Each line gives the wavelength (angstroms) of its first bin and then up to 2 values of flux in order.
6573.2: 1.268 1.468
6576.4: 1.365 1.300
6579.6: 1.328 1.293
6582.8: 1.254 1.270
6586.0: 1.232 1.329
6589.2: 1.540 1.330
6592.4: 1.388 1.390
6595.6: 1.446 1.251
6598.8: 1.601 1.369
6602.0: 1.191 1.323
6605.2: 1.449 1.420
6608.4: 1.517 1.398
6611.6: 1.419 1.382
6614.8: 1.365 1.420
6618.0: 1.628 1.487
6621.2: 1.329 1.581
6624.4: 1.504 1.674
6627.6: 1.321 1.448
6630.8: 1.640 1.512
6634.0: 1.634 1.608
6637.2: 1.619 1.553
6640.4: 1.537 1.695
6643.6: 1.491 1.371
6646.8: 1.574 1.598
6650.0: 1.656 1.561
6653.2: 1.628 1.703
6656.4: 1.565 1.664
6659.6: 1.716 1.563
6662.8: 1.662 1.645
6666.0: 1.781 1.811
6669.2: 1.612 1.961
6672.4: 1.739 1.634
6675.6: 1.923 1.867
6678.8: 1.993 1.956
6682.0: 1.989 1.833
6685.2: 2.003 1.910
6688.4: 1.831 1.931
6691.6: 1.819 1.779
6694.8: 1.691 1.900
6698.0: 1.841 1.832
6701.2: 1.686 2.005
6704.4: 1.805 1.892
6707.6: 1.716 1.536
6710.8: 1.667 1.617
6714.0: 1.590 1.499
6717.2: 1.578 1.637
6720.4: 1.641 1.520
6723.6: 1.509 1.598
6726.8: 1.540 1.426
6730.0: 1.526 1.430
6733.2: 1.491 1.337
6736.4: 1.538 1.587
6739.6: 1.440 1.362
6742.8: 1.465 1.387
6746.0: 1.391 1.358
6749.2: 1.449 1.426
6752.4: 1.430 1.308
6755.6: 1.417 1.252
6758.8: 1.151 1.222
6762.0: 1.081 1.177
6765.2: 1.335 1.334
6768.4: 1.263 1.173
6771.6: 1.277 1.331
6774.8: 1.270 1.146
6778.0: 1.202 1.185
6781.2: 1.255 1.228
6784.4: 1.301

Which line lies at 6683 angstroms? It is C III]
